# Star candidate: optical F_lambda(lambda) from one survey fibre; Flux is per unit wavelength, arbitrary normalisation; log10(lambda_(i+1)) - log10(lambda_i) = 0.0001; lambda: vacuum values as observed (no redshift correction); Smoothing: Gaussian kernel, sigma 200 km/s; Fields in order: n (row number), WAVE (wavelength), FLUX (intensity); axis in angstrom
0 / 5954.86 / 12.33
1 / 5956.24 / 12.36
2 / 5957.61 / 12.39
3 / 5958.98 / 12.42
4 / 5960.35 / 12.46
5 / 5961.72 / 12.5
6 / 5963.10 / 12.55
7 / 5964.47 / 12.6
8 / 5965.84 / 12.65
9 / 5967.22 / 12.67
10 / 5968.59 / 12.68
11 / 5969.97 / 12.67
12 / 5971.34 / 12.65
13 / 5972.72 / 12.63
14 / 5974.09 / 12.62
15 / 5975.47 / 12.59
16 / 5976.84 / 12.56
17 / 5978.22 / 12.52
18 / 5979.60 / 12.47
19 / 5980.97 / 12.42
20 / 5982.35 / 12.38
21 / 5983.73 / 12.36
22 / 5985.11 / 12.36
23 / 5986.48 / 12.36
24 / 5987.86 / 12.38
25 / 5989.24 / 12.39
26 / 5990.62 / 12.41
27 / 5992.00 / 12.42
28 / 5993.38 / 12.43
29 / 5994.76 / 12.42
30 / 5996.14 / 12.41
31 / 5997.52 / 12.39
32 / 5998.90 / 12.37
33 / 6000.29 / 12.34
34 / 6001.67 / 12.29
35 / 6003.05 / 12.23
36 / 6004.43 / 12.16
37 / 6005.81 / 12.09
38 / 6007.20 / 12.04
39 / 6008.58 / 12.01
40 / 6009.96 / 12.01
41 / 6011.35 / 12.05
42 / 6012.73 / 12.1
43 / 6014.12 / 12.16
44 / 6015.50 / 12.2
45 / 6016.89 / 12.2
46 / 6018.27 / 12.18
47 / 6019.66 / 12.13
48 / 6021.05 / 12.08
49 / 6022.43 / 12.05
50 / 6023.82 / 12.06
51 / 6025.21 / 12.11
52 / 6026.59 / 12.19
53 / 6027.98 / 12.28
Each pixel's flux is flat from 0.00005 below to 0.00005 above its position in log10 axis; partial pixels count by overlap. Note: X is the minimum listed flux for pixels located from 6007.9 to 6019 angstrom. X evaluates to 12.01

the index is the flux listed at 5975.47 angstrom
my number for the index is 12.59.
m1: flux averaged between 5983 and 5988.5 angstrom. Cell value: 12.4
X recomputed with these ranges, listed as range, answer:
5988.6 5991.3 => 12.39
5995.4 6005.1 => 12.16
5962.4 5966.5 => 12.55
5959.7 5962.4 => 12.46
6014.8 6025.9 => 12.05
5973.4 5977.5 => 12.56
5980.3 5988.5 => 12.36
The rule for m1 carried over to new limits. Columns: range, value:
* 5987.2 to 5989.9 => 12.4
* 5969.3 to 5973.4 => 12.6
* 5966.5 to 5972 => 12.7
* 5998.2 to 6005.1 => 12.3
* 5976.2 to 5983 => 12.5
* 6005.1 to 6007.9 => 12.1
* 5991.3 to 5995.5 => 12.4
